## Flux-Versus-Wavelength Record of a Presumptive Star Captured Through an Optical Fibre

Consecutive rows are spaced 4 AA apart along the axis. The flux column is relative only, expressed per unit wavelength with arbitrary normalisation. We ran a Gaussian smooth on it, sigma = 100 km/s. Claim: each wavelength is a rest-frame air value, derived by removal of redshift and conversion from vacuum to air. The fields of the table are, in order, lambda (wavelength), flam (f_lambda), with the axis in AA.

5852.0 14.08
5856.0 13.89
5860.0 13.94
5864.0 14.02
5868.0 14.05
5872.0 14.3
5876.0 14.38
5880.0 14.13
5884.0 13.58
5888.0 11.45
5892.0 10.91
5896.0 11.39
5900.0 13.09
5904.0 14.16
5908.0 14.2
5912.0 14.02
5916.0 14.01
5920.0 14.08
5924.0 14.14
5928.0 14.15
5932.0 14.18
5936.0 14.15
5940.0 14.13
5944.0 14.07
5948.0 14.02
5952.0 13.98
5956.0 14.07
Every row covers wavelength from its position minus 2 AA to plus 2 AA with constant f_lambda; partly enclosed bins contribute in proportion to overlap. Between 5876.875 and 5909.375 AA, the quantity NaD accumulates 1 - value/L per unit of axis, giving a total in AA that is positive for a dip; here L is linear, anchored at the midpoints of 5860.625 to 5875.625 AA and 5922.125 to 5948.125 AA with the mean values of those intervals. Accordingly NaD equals 2.85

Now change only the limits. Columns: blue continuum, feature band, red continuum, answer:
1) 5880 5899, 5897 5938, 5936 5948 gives -2.42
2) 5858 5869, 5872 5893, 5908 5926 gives 1.36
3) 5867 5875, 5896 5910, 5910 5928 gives 0.64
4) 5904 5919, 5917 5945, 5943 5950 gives -0.13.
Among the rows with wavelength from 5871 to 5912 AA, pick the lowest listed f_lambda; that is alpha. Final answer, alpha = 10.91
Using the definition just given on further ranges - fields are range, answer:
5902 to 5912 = 14.02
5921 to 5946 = 14.07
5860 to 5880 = 13.94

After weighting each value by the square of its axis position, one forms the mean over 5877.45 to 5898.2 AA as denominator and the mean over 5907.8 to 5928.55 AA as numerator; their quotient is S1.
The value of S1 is 1.15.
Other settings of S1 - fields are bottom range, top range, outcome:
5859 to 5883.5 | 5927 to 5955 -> 1.02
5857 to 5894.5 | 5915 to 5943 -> 1.07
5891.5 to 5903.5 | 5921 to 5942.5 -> 1.17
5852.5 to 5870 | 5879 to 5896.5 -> 0.88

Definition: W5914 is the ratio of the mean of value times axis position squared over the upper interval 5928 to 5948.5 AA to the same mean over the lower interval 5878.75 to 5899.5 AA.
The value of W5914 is 1.2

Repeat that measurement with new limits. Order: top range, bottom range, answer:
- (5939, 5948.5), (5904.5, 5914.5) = 1.01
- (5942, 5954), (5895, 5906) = 1.09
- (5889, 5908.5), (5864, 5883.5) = 0.90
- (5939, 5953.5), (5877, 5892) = 1.12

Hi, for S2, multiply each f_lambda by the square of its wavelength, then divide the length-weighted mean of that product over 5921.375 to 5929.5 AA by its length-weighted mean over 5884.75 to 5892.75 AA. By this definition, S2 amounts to 1.23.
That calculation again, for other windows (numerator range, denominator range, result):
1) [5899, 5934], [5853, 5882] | 1.01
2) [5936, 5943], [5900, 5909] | 1.03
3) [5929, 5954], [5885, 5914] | 1.12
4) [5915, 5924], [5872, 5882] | 1.00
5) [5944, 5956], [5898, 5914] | 1.03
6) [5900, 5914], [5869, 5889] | 1.03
